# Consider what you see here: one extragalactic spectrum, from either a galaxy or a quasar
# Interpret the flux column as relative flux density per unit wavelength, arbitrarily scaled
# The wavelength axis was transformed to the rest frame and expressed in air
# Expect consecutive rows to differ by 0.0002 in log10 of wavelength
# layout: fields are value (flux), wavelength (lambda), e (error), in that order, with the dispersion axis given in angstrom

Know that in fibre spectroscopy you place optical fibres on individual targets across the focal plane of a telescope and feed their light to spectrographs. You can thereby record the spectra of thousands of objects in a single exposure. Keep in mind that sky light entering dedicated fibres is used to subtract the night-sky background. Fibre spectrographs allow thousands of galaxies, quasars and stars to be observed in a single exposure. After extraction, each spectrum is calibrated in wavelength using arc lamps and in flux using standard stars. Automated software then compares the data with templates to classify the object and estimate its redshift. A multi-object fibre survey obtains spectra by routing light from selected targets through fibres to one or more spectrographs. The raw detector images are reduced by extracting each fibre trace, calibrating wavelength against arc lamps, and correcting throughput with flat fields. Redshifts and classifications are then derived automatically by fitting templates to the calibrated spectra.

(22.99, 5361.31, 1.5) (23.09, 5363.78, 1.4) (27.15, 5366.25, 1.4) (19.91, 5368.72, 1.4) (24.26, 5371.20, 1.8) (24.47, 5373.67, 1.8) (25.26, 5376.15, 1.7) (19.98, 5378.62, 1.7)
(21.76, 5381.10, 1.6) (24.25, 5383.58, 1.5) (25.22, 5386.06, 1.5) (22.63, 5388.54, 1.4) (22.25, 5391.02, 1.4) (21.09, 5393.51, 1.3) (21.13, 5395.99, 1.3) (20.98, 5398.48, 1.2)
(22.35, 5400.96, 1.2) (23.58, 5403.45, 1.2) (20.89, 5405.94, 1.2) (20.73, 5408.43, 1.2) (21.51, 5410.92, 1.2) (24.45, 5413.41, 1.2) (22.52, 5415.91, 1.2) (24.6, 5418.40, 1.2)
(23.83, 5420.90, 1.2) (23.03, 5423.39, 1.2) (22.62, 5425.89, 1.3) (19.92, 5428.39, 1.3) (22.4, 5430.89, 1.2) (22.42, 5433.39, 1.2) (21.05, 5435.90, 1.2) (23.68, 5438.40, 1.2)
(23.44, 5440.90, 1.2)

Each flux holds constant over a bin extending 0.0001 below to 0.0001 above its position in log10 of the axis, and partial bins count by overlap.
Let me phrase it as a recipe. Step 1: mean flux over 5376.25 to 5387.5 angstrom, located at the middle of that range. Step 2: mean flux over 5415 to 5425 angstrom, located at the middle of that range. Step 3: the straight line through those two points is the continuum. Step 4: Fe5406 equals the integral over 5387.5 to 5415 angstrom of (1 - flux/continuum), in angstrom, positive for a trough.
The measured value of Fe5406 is 1.56 angstrom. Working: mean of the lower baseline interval 23.1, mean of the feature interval 22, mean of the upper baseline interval 23.5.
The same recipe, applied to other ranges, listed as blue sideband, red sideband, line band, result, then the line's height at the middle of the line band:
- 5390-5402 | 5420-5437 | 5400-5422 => -0.9 angstrom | 21.8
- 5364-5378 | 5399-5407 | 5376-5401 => 0.7 angstrom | 23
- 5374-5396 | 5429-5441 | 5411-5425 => -0.6 angstrom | 22.5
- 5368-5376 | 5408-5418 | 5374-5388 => -0.1 angstrom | 23.2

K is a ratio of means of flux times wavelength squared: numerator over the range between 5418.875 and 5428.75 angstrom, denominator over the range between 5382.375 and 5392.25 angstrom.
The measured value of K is 1.0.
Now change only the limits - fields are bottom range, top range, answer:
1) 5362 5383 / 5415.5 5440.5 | 0.99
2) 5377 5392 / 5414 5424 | 1.05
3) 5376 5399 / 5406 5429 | 1.02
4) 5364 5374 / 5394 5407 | 0.92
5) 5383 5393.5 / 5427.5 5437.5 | 0.94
